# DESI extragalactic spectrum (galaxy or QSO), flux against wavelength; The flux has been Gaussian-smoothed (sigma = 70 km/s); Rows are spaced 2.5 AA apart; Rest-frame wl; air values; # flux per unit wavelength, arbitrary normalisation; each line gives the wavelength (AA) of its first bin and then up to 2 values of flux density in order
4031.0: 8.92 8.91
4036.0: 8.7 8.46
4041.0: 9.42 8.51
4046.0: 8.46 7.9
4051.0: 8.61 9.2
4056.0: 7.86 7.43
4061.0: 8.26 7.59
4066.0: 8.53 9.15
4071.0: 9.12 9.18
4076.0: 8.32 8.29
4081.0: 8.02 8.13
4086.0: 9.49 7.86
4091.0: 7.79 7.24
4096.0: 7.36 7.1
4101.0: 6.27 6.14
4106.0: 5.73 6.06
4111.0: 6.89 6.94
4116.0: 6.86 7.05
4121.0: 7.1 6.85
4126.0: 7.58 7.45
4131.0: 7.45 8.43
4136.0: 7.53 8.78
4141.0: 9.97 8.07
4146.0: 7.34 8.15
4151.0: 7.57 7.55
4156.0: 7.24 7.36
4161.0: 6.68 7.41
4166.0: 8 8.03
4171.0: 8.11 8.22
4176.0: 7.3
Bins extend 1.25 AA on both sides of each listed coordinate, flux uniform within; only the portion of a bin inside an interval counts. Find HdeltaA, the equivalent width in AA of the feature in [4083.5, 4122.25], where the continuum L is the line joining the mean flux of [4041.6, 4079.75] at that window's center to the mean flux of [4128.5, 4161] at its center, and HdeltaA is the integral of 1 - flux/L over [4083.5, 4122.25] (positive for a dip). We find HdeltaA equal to 5.1 AA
